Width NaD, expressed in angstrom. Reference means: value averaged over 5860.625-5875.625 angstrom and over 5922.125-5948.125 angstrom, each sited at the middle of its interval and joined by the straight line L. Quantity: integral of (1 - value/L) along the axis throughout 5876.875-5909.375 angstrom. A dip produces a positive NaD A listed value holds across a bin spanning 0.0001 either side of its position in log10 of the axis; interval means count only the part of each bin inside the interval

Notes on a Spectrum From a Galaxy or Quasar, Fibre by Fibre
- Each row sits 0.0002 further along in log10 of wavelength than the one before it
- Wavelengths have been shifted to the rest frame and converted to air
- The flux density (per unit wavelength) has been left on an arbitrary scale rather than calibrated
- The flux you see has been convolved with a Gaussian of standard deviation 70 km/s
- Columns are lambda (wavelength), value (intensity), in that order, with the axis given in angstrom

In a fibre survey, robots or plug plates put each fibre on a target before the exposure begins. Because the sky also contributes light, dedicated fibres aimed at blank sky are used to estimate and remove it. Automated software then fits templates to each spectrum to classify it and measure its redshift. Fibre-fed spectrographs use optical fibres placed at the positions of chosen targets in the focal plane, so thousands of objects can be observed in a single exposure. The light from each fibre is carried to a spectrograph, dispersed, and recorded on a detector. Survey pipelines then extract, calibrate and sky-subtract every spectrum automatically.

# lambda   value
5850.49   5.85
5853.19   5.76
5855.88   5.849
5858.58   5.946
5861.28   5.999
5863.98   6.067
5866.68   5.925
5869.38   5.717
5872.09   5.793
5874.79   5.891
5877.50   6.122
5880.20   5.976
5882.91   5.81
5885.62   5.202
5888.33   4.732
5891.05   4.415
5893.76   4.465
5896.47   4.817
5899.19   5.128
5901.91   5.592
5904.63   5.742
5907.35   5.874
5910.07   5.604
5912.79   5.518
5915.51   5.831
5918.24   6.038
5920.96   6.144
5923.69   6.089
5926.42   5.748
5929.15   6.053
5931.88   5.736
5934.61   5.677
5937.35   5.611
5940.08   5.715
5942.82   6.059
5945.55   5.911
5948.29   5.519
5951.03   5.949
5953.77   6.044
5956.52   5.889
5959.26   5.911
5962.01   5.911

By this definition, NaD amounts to 3.1 angstrom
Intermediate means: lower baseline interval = 5.89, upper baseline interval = 5.83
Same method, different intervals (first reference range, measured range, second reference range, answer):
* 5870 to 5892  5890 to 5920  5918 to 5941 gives 1.6 angstrom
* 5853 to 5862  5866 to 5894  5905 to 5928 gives 1.9 angstrom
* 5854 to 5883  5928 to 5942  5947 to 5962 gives 0.3 angstrom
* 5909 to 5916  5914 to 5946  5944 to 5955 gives -0.8 angstrom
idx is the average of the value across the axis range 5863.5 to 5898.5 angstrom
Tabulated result 5.43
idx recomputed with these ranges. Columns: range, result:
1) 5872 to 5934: 5.58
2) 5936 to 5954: 5.82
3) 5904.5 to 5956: 5.84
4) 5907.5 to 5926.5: 5.86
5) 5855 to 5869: 5.94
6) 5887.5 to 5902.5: 4.82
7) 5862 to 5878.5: 5.92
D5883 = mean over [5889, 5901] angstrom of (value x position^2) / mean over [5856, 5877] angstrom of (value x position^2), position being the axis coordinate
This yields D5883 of 0.81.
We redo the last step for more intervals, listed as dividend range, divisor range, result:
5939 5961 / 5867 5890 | 1.07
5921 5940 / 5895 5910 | 1.08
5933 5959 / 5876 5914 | 1.11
